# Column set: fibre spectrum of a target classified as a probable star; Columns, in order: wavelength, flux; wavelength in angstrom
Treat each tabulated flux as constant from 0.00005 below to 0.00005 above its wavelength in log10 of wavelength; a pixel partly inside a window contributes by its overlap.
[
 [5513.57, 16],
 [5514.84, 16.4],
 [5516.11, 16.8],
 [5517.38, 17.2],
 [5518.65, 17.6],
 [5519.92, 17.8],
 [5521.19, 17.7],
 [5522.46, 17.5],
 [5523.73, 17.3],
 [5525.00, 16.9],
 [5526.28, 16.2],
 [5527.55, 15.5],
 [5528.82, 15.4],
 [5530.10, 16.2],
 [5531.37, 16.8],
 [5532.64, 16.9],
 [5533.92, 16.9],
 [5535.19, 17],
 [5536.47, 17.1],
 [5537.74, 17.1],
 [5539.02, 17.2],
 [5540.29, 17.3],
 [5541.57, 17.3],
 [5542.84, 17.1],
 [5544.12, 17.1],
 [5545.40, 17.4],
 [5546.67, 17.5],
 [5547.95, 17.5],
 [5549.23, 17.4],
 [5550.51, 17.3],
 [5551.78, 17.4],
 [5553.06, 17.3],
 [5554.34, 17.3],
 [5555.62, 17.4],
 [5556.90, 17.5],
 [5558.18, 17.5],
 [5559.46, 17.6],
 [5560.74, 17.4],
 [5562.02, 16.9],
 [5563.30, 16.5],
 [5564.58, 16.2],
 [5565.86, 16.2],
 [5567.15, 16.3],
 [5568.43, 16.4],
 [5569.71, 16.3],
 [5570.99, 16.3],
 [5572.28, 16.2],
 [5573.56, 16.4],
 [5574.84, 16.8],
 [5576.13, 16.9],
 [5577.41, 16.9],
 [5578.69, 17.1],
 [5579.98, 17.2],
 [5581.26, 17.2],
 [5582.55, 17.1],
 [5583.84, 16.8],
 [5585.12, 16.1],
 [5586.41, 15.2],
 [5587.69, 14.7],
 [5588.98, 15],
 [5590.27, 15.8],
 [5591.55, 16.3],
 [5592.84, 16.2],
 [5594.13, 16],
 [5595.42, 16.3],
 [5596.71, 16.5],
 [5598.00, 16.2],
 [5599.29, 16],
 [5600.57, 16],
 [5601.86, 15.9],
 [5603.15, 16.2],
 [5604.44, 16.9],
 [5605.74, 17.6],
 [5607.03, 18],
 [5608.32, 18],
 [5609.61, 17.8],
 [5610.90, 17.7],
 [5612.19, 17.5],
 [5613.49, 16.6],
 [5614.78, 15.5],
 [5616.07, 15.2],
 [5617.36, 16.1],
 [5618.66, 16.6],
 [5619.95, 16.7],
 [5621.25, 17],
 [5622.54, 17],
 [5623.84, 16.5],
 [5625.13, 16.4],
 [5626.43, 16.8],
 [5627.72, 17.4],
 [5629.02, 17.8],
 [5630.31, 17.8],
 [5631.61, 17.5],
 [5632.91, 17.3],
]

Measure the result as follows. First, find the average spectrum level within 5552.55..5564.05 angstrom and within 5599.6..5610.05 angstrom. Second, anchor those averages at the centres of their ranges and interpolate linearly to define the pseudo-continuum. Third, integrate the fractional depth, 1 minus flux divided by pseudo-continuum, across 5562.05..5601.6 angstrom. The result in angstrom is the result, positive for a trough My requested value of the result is 1.9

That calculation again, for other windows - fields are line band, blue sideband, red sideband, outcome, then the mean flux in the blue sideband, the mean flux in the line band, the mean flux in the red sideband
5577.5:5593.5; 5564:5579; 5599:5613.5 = 0.4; 16.5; 16.2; 17.1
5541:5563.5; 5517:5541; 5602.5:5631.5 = -0.5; 16.9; 17.3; 17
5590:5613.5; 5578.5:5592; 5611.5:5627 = -0.6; 16.2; 16.7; 16.5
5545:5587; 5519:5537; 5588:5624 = -0.6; 16.8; 16.9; 16.5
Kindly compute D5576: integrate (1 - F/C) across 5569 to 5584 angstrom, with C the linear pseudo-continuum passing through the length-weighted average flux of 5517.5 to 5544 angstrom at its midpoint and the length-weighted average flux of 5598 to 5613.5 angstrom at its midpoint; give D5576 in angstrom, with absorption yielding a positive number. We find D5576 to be 0.2 angstrom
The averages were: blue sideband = 17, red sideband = 17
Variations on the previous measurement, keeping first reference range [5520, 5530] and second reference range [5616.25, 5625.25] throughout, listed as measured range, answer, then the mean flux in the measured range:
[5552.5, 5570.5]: -0.3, 16.9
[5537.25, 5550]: -0.5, 17.3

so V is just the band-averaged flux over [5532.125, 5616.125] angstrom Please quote 16.8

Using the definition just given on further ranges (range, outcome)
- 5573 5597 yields 16.3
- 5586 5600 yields 15.9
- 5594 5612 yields 16.8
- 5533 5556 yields 17.2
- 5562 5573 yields 16.3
